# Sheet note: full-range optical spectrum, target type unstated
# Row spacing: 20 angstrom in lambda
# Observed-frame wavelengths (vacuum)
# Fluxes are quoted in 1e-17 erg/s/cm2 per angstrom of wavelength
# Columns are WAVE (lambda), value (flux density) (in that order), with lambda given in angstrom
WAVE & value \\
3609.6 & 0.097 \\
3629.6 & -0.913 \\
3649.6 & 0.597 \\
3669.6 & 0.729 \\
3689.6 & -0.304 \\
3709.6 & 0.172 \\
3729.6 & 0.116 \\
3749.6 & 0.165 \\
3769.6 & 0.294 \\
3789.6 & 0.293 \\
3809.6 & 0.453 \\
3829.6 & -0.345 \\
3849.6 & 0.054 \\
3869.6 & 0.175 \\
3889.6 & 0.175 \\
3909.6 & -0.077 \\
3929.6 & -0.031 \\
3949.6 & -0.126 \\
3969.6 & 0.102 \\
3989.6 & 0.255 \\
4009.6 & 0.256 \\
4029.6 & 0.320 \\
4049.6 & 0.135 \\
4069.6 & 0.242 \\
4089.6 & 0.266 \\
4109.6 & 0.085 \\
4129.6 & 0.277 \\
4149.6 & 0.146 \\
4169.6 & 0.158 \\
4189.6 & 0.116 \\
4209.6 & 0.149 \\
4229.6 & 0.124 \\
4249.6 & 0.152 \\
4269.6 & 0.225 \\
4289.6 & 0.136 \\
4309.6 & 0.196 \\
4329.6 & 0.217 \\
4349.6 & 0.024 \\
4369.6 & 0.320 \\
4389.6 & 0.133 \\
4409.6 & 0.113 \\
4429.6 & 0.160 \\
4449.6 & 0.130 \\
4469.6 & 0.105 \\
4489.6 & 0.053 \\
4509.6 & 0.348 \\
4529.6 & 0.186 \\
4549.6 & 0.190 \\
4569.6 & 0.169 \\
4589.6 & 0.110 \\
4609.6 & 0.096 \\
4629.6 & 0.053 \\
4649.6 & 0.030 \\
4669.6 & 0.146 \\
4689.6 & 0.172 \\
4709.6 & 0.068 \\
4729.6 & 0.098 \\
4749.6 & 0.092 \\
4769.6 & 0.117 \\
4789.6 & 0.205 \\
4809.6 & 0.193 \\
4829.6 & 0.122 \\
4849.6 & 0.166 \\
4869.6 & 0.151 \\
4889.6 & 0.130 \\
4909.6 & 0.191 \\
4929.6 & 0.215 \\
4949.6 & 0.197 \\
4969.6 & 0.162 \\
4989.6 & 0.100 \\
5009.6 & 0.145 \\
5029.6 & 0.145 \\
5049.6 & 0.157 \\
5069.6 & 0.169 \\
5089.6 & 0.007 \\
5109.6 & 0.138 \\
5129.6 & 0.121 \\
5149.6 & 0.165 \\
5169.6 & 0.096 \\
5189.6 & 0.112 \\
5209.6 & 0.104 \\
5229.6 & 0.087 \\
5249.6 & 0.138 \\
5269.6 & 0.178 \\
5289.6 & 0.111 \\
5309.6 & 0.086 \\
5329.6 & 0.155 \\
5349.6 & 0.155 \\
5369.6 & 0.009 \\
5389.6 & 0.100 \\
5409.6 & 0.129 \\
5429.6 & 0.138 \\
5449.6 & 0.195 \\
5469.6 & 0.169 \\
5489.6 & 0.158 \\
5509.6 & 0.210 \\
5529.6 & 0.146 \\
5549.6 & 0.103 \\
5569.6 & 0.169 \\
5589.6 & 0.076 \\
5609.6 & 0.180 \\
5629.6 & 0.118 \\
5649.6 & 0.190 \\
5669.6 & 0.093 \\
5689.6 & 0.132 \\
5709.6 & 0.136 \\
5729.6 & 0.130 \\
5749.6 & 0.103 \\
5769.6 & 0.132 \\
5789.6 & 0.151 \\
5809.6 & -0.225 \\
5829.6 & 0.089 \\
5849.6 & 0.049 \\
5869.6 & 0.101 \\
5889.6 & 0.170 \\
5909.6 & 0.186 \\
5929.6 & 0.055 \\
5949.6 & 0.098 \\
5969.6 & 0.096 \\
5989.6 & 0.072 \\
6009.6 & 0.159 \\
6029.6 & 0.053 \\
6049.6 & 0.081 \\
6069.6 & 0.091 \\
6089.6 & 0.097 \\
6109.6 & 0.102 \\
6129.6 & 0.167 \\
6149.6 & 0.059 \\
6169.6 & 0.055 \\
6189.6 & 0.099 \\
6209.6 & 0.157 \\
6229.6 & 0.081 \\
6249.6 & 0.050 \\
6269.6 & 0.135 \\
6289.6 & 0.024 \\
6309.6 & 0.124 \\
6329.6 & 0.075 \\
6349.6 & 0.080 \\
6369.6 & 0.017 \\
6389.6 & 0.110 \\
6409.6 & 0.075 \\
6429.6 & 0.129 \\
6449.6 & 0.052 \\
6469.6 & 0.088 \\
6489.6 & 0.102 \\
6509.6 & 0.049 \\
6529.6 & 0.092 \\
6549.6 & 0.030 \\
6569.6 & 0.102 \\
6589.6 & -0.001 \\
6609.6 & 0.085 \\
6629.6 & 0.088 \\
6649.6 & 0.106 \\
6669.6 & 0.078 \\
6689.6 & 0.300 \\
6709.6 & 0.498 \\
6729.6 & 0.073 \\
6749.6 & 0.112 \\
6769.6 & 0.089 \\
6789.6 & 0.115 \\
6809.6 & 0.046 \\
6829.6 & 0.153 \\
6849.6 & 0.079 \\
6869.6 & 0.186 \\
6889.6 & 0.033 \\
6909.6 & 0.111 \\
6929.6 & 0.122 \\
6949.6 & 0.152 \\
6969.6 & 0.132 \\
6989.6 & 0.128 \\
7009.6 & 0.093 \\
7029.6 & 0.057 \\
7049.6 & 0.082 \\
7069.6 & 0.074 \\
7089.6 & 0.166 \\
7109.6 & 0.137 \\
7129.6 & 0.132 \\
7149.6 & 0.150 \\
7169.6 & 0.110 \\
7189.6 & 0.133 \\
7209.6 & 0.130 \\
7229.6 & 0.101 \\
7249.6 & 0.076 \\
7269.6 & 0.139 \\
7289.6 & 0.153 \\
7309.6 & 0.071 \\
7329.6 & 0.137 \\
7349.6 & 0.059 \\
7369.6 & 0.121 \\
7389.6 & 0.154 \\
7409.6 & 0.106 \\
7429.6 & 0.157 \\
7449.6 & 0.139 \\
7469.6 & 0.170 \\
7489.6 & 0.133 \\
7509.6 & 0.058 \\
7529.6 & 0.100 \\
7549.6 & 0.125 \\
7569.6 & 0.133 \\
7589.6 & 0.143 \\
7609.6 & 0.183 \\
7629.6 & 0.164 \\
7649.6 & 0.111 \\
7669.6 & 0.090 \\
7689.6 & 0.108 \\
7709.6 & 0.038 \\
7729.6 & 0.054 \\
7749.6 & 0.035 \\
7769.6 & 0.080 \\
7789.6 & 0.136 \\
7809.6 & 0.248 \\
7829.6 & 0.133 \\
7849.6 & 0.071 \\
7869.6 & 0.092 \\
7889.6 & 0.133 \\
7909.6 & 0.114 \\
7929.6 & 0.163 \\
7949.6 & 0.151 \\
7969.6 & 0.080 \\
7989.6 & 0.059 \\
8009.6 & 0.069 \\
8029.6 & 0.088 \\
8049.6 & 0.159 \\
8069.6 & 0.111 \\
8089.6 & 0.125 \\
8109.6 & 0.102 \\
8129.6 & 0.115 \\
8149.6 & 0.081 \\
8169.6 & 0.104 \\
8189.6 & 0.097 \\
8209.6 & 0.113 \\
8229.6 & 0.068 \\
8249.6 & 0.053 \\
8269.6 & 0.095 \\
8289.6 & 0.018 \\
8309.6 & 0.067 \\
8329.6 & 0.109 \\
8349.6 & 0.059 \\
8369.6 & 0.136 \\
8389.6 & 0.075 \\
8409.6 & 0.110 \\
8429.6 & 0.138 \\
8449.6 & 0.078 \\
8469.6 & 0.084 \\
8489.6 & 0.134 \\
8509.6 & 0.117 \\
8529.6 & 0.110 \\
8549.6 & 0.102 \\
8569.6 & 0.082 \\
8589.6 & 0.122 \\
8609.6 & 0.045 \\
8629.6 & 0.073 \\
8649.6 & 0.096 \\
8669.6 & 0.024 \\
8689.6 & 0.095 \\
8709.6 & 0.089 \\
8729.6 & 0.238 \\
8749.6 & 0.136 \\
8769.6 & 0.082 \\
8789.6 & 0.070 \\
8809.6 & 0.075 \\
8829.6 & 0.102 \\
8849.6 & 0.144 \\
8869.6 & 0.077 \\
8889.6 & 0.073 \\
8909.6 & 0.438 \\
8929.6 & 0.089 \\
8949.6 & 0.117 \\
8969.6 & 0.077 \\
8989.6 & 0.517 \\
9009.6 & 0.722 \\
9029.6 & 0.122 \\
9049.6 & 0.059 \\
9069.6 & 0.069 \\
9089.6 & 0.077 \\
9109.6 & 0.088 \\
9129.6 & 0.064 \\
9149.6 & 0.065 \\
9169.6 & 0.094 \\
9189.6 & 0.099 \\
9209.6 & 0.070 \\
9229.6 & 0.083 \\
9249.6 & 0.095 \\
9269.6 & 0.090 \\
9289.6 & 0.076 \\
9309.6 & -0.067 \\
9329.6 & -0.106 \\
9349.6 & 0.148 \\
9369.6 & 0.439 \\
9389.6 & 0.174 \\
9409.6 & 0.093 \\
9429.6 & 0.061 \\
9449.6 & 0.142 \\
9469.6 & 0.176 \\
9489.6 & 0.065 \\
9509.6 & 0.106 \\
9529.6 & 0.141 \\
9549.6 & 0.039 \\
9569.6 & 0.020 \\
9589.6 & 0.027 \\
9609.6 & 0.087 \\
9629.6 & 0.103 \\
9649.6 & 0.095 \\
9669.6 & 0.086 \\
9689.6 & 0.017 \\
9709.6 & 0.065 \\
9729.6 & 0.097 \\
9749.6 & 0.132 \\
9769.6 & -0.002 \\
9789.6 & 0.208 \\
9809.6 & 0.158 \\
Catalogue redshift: 0.797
